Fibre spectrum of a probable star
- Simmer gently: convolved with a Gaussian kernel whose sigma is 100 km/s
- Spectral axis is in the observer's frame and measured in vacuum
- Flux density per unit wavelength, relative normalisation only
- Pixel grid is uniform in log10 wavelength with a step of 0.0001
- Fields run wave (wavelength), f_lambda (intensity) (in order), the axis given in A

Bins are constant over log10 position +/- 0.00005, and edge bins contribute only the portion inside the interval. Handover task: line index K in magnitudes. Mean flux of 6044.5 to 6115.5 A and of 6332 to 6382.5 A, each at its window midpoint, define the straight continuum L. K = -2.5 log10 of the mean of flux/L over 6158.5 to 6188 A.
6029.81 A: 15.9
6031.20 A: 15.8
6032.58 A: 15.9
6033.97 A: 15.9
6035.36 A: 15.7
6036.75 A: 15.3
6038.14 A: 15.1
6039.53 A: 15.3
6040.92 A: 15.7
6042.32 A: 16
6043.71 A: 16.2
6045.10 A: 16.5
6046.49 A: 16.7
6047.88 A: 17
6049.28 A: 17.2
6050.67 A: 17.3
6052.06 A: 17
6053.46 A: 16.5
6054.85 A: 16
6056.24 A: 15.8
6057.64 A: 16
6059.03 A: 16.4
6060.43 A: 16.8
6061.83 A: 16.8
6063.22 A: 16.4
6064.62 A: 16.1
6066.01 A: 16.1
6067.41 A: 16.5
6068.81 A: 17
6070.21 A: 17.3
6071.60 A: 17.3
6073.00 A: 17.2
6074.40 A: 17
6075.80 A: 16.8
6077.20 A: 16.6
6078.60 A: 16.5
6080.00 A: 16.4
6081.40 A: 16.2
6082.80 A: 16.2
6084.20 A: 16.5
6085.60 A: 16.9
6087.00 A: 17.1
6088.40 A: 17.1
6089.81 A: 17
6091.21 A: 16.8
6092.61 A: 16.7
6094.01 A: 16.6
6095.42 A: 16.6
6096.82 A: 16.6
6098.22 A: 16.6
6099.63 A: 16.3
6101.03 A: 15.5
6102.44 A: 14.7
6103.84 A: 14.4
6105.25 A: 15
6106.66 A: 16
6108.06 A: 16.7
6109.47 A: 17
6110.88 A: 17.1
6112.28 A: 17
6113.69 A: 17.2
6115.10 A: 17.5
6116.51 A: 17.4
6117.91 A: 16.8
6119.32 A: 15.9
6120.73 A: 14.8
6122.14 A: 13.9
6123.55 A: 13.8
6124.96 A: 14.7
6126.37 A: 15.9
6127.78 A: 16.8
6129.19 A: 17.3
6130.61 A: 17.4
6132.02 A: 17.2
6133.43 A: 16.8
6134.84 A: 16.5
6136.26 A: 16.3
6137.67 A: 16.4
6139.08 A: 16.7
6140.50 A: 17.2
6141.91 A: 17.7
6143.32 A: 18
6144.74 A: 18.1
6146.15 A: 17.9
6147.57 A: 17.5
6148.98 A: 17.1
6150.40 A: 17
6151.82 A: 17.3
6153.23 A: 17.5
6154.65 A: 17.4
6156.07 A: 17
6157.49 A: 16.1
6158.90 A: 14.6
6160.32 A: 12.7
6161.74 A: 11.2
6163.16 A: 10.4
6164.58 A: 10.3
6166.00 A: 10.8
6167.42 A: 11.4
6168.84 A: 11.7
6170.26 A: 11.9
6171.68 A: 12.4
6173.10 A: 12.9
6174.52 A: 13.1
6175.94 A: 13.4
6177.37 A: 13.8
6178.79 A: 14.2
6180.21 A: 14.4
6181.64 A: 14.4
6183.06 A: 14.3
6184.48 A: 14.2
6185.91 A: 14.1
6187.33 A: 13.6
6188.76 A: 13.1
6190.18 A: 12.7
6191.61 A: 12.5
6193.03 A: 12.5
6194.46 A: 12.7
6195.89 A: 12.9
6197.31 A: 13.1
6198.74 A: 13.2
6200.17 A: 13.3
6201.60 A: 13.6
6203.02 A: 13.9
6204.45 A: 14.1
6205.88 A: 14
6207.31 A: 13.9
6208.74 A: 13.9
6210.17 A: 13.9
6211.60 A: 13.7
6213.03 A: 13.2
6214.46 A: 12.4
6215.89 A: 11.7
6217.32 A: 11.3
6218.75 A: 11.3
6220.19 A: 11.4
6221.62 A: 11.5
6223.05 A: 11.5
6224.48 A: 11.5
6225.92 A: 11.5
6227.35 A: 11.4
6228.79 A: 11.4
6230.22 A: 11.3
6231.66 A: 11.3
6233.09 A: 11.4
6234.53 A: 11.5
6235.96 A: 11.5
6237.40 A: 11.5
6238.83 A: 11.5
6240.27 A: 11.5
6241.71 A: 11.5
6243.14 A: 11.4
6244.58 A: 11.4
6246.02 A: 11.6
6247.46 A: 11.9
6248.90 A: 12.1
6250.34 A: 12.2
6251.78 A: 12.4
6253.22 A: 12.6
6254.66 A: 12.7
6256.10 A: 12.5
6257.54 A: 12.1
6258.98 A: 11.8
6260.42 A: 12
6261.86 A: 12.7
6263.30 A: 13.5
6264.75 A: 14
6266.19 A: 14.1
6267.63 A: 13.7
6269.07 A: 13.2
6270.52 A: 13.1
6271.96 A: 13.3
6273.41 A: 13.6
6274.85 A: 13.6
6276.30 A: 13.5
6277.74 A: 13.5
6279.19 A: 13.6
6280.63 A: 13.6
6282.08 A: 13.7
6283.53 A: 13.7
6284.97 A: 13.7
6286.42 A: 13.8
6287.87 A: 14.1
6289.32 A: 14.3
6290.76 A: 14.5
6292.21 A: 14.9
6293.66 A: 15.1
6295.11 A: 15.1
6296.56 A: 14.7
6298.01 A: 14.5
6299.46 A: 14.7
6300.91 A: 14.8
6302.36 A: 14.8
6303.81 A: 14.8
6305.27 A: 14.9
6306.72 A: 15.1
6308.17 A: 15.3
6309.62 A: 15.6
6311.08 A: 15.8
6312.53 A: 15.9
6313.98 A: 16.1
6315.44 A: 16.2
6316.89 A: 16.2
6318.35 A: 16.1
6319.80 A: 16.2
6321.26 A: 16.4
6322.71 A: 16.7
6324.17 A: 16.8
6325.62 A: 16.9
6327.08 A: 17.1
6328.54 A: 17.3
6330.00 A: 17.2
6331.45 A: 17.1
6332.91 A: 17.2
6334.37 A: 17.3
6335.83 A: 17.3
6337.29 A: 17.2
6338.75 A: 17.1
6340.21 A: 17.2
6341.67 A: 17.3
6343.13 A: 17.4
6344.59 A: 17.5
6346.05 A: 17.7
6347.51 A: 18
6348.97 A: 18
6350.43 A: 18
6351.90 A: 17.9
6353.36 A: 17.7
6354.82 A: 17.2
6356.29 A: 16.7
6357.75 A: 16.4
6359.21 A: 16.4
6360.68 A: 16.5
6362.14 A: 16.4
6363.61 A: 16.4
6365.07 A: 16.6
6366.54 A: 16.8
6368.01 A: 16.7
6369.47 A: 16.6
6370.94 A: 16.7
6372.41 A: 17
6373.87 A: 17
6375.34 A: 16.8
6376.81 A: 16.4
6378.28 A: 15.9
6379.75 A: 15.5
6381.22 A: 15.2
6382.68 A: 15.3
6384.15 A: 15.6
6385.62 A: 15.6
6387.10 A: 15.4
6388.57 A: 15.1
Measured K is 0.28 mag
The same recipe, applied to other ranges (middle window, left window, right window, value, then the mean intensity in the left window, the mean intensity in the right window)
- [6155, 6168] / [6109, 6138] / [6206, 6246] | 0.15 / 16.4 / 11.9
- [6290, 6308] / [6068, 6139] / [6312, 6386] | 0.13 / 16.4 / 16.8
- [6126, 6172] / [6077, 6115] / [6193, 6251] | -0.06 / 16.4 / 12.2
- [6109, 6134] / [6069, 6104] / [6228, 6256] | -0.06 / 16.6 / 11.7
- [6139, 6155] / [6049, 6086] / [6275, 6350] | -0.07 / 16.6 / 15.8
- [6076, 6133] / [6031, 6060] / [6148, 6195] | -0.09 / 16.2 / 13.7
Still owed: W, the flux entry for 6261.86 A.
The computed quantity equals 12.7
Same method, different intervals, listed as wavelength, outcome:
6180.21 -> 14.4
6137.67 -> 16.4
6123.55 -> 13.8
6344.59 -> 17.5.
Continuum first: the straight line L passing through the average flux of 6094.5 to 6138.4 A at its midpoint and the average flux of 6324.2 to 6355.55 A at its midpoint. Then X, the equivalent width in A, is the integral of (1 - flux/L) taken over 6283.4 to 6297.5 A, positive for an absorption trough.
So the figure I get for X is 2.2 A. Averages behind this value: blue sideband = 16.2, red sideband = 17.4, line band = 14.4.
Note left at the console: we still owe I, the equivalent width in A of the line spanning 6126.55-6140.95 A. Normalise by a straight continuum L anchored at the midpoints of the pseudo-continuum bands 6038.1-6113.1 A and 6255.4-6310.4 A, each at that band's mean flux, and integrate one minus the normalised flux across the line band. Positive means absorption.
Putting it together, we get -1.0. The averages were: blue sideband 16.5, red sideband 13.9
